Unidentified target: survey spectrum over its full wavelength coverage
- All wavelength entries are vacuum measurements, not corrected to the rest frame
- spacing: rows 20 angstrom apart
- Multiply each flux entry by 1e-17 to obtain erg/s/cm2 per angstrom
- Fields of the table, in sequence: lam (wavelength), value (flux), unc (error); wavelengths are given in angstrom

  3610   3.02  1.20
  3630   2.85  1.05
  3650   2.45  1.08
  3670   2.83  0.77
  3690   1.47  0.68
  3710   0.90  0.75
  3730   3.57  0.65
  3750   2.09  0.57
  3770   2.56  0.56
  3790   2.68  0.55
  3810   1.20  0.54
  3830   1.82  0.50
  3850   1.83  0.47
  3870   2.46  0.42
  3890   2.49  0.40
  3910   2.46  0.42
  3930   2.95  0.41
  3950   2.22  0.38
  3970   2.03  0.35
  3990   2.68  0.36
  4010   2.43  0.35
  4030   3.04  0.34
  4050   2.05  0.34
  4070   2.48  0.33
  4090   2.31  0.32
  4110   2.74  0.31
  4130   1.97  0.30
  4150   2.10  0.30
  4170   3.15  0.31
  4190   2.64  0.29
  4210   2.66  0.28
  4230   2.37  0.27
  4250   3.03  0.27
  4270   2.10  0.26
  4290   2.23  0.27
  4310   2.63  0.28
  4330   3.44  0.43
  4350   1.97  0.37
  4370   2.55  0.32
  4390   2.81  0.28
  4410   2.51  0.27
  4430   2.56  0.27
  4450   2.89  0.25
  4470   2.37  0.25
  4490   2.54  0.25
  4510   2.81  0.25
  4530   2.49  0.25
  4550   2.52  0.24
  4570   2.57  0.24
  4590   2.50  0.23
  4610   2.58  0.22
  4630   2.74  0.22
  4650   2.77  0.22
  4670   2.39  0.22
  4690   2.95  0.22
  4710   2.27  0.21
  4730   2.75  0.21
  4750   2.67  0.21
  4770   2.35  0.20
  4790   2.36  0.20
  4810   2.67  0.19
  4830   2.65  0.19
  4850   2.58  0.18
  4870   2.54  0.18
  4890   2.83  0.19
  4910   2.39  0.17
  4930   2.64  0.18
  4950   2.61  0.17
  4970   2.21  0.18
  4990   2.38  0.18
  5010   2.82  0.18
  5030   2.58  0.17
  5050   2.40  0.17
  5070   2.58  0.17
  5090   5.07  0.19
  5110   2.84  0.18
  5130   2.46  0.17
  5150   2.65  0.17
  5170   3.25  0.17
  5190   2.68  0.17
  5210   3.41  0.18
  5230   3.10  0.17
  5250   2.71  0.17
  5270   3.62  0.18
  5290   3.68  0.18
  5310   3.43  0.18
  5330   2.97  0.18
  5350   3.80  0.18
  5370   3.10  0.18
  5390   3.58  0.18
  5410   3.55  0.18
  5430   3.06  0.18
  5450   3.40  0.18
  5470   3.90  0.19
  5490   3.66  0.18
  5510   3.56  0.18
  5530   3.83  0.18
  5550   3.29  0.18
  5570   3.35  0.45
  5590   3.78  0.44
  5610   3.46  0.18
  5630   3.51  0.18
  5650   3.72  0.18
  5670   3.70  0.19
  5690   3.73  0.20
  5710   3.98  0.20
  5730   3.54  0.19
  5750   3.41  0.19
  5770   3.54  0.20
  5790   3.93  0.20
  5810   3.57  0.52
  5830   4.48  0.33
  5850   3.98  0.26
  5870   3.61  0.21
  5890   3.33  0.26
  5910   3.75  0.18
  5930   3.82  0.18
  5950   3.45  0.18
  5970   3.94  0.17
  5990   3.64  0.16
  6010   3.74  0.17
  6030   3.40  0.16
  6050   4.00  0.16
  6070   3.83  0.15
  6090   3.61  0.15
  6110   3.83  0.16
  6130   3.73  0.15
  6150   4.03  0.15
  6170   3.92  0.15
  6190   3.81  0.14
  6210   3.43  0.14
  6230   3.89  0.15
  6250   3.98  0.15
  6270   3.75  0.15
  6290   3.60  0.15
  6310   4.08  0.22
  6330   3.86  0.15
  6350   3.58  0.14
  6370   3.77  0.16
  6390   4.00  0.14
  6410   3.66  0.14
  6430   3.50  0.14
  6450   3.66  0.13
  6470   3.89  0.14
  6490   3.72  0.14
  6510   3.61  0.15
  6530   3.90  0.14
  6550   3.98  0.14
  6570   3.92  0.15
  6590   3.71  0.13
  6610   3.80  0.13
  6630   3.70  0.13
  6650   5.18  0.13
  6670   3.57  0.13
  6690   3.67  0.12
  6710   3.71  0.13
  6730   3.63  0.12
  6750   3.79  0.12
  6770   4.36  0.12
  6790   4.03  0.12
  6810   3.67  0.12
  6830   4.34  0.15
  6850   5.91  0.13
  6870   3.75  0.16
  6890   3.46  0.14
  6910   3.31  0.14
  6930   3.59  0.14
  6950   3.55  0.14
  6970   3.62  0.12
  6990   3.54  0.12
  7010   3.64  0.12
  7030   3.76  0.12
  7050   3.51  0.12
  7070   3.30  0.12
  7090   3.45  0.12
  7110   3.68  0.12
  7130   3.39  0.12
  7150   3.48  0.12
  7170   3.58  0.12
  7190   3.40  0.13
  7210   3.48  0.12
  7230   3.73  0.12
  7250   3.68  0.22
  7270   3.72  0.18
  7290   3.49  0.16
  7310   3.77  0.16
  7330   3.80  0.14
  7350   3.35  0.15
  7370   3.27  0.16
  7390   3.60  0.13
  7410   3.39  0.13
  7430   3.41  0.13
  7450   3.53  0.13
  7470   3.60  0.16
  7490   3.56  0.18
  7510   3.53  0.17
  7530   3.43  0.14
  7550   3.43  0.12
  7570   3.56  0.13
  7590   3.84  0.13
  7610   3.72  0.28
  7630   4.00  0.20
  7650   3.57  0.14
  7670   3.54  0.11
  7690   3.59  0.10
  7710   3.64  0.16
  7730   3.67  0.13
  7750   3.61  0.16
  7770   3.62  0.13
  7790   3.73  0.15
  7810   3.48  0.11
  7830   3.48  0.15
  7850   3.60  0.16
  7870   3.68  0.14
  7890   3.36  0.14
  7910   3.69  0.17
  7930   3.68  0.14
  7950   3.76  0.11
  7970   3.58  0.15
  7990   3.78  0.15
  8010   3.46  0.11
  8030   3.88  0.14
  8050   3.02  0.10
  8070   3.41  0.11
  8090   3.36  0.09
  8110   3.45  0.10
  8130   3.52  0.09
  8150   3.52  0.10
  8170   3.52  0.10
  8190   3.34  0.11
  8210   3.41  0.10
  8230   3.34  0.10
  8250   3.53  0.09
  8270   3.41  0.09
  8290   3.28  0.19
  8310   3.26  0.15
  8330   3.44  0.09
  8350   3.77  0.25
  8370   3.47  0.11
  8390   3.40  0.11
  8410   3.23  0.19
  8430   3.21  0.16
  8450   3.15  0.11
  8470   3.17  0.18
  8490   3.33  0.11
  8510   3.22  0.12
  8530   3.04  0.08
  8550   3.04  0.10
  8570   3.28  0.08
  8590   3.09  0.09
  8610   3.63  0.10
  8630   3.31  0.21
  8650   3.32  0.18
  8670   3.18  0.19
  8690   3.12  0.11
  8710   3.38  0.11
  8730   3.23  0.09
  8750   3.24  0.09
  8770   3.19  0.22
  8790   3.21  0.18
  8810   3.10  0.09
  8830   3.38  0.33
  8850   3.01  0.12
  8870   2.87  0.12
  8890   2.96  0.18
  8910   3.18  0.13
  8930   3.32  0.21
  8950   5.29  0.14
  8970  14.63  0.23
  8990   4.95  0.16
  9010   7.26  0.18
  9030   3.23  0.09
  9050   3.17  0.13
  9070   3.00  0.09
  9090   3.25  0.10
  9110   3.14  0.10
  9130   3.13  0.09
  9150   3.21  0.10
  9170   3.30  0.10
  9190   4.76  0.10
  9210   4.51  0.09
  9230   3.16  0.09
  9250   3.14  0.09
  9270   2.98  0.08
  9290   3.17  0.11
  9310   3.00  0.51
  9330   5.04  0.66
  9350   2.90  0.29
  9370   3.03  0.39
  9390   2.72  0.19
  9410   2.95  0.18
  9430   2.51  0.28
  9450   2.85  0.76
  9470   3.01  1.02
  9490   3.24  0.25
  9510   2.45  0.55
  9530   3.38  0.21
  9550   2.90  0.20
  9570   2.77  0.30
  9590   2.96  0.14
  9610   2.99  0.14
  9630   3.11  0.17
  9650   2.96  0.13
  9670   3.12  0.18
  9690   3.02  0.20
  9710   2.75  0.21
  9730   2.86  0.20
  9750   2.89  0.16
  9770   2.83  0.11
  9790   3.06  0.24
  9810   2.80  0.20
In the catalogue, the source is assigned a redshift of 0.37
